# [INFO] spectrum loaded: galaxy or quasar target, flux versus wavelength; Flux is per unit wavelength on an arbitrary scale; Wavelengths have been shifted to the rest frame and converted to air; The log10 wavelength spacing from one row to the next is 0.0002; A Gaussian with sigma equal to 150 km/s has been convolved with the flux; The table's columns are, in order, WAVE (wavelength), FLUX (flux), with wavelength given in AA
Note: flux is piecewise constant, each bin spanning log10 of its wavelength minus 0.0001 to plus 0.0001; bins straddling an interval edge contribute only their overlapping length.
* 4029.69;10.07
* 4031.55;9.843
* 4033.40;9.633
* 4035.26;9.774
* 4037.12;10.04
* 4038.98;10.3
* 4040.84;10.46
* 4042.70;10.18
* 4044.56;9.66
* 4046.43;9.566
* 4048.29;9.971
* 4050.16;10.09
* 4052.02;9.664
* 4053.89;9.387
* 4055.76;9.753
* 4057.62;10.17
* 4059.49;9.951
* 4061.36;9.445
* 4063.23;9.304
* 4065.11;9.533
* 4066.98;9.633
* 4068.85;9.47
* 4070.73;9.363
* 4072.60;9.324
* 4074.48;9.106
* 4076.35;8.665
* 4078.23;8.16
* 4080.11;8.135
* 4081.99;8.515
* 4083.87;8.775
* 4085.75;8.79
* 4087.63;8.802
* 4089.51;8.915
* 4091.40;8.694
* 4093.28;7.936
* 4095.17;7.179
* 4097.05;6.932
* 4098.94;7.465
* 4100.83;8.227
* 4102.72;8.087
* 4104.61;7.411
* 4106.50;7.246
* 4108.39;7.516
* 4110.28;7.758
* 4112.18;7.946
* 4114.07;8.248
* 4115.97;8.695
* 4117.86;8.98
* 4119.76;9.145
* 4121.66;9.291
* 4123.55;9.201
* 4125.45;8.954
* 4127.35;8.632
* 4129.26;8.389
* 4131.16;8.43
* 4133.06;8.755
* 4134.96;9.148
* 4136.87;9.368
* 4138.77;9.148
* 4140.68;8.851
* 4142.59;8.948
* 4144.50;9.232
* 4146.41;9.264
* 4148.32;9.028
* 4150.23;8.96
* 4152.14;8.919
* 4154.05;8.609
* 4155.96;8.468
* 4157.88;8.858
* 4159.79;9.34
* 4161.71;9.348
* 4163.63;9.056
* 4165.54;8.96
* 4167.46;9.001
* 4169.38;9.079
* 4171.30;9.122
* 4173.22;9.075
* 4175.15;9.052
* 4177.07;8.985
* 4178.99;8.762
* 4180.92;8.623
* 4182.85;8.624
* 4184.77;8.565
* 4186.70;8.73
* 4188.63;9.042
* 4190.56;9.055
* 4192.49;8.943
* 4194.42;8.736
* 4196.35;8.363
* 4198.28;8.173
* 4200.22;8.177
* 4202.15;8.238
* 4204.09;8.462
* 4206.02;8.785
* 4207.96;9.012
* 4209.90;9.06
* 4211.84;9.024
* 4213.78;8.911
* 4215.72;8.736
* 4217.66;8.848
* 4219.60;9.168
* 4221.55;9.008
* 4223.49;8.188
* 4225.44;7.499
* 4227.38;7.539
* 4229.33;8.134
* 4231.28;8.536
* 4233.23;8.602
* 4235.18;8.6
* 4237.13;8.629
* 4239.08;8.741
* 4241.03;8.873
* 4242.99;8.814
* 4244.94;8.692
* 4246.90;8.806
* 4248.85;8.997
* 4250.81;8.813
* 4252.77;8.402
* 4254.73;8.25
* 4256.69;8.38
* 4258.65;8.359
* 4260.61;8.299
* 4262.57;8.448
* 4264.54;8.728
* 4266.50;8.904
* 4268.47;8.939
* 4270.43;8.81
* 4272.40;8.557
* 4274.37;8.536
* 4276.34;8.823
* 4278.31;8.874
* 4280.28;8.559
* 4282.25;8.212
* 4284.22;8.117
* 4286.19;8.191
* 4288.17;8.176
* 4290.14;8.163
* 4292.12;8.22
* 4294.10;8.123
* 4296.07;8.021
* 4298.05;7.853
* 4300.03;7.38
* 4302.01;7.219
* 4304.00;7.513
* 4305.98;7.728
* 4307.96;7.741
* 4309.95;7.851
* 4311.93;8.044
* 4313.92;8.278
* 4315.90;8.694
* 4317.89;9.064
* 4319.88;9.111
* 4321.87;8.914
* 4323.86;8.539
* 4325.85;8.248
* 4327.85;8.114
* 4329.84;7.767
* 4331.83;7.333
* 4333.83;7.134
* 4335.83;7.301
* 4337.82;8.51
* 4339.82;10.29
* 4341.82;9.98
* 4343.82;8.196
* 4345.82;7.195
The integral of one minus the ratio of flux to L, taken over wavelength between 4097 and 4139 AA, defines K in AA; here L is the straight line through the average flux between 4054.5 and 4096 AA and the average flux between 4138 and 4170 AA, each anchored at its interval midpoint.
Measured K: 2.7 AA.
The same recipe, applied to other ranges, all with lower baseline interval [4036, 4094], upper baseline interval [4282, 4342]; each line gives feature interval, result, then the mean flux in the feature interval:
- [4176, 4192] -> 0.0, 8.8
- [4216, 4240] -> 0.3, 8.47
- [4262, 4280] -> -0.8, 8.73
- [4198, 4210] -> 0.2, 8.54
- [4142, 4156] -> 0.0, 8.96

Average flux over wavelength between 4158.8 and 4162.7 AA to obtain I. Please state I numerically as 9.33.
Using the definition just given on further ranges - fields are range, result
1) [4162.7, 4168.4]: 9.02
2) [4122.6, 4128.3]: 8.94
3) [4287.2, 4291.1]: 8.18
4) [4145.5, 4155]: 8.96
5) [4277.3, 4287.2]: 8.39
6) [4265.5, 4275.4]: 8.75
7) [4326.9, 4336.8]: 7.53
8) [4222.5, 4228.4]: 7.75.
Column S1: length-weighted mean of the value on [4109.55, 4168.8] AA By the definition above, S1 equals 8.87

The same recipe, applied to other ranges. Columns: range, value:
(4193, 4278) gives 8.6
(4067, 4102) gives 8.5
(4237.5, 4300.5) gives 8.48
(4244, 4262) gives 8.55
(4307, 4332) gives 8.32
